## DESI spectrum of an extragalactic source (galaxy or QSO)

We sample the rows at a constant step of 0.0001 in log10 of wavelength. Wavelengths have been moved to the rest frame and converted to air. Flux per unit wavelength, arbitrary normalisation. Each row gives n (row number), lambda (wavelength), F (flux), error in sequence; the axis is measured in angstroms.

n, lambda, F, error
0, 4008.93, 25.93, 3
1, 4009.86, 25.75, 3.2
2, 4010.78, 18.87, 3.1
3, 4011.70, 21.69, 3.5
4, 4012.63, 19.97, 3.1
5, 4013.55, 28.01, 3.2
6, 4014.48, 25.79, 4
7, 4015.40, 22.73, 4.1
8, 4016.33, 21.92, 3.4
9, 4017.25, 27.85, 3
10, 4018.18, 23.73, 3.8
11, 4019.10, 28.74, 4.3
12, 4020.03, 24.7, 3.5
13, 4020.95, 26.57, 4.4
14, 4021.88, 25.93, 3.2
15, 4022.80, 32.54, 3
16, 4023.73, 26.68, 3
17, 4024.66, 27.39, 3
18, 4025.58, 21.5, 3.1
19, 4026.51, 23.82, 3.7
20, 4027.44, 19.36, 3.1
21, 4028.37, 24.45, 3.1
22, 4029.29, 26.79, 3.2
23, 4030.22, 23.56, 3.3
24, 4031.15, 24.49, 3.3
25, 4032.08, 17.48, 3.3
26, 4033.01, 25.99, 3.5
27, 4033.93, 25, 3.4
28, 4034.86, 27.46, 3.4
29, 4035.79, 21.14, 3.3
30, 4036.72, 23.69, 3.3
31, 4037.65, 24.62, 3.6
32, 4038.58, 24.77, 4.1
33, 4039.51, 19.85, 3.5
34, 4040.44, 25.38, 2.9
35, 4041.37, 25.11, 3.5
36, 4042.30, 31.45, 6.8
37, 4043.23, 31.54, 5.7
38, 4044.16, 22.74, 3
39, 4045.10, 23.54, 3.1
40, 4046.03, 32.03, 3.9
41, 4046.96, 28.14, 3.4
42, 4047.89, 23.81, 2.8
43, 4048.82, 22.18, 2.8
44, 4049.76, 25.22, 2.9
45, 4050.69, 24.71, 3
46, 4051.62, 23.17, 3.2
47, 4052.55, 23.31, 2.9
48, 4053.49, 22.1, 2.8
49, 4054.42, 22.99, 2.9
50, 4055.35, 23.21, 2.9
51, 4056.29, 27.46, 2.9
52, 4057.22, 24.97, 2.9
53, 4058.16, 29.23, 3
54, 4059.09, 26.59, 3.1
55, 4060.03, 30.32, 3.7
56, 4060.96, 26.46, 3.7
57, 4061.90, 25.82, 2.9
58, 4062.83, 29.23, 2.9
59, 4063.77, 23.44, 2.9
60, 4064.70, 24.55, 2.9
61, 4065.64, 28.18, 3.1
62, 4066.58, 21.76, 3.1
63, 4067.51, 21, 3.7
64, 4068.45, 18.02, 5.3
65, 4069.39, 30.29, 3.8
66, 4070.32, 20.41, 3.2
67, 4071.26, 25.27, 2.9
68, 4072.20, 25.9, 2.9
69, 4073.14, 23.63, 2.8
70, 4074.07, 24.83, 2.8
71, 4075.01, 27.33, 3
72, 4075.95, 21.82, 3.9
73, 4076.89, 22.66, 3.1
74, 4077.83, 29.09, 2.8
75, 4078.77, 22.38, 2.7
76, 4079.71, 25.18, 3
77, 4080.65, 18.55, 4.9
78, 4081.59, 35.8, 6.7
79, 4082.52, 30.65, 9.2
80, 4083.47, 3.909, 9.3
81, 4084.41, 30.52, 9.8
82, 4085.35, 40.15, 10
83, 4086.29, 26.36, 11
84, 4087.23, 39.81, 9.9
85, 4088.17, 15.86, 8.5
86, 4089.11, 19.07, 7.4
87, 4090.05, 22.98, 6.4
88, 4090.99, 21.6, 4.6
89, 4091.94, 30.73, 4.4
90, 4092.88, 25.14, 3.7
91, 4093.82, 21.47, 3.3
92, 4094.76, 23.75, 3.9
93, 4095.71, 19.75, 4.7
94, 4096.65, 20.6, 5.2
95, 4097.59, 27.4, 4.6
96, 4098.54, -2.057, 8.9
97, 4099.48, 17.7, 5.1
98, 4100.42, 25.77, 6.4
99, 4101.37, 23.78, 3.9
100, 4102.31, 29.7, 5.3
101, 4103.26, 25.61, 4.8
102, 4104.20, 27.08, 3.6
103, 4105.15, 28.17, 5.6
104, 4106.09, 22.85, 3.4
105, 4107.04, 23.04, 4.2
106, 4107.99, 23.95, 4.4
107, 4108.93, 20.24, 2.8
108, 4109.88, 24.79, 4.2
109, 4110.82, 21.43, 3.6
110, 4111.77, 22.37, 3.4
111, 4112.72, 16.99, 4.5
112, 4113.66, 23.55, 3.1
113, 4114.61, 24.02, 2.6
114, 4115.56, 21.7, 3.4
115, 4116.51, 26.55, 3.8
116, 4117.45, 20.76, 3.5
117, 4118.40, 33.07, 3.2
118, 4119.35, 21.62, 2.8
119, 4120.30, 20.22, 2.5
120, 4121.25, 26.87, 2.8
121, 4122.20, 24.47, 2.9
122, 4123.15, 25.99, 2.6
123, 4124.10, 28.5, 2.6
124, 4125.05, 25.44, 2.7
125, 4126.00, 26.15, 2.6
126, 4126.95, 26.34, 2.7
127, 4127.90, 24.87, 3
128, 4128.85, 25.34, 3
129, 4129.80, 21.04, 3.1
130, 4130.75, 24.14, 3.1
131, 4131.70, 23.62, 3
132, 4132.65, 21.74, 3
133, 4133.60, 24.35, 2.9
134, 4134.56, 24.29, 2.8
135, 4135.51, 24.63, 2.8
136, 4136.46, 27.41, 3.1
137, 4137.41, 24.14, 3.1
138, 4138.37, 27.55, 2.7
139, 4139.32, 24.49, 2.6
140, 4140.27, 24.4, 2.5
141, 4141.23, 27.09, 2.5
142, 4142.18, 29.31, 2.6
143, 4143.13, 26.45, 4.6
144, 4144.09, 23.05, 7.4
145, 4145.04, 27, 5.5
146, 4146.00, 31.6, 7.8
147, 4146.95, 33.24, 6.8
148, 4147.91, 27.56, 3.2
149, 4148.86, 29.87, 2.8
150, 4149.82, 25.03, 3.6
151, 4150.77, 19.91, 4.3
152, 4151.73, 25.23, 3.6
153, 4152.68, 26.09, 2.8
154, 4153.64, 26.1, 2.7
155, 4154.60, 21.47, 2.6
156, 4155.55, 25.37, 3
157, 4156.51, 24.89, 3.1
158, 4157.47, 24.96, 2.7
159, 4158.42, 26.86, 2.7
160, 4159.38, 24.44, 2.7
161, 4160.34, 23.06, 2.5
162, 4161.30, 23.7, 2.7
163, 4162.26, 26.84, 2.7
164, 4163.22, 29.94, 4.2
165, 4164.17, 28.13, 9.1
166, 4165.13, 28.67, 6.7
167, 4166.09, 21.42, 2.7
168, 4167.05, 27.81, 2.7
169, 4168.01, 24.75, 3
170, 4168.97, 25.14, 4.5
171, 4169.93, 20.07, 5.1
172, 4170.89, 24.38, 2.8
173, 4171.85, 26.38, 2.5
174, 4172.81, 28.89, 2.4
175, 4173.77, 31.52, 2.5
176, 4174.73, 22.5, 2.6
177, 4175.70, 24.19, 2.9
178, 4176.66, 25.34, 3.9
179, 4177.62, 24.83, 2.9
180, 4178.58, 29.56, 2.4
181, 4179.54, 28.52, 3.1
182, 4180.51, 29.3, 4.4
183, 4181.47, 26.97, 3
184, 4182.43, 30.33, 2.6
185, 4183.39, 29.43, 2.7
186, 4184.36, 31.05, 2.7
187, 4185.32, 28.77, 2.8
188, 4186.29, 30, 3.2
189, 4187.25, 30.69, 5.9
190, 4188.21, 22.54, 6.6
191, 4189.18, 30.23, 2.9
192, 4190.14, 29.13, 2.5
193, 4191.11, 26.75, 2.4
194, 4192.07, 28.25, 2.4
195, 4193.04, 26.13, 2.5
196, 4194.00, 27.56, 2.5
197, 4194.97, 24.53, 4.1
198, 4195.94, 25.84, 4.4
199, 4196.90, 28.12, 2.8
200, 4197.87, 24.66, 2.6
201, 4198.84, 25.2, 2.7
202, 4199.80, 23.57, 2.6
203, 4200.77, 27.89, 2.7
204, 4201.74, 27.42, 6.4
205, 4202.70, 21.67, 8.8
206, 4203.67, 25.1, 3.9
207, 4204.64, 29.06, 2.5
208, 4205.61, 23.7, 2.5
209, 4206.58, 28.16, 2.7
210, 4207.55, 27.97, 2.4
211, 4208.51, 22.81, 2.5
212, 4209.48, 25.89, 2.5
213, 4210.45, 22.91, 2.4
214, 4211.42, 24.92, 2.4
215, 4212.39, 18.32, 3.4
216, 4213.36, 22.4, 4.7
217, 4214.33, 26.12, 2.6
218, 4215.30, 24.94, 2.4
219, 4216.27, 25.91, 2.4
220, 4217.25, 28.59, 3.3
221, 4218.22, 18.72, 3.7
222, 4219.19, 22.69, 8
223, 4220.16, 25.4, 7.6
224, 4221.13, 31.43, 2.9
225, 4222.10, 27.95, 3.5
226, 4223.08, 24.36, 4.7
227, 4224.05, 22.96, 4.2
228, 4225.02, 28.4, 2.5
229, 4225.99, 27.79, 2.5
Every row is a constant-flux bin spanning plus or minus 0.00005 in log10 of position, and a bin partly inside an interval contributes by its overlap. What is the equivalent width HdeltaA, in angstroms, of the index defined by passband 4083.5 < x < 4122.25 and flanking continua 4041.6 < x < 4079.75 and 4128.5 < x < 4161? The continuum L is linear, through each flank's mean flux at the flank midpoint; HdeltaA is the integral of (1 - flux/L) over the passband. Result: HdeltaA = 2.6 angstroms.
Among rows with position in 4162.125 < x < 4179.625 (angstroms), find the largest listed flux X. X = 31.52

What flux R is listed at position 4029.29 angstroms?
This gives 26.79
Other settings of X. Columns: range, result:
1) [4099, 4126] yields 33.07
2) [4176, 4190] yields 31.05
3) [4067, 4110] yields 40.15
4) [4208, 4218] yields 28.59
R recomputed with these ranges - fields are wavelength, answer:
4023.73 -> 26.68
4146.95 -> 33.24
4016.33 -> 21.92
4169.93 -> 20.07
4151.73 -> 25.23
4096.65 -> 20.6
